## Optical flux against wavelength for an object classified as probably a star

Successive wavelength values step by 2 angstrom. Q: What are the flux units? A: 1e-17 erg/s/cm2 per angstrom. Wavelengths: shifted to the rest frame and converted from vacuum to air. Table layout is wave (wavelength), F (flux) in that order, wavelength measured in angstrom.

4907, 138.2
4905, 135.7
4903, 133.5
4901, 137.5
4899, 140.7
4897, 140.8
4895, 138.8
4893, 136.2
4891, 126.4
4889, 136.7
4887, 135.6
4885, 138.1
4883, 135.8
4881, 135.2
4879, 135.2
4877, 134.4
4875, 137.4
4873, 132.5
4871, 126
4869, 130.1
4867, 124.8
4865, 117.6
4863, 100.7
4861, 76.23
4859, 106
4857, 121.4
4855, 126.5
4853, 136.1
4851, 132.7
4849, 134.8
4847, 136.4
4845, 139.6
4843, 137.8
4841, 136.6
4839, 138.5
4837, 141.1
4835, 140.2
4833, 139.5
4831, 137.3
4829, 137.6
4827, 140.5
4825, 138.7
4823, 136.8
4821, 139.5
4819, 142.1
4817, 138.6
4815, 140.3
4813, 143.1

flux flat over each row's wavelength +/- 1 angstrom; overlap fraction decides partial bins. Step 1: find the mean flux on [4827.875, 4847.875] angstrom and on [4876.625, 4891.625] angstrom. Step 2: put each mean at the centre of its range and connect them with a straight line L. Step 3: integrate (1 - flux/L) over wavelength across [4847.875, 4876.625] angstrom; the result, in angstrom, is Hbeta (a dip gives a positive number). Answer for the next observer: 3.1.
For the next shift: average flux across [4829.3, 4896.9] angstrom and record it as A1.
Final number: 131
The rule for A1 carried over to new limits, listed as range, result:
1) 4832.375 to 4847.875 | 139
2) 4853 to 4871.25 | 115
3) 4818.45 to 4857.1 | 137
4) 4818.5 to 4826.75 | 139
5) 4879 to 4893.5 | 135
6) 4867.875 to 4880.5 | 133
